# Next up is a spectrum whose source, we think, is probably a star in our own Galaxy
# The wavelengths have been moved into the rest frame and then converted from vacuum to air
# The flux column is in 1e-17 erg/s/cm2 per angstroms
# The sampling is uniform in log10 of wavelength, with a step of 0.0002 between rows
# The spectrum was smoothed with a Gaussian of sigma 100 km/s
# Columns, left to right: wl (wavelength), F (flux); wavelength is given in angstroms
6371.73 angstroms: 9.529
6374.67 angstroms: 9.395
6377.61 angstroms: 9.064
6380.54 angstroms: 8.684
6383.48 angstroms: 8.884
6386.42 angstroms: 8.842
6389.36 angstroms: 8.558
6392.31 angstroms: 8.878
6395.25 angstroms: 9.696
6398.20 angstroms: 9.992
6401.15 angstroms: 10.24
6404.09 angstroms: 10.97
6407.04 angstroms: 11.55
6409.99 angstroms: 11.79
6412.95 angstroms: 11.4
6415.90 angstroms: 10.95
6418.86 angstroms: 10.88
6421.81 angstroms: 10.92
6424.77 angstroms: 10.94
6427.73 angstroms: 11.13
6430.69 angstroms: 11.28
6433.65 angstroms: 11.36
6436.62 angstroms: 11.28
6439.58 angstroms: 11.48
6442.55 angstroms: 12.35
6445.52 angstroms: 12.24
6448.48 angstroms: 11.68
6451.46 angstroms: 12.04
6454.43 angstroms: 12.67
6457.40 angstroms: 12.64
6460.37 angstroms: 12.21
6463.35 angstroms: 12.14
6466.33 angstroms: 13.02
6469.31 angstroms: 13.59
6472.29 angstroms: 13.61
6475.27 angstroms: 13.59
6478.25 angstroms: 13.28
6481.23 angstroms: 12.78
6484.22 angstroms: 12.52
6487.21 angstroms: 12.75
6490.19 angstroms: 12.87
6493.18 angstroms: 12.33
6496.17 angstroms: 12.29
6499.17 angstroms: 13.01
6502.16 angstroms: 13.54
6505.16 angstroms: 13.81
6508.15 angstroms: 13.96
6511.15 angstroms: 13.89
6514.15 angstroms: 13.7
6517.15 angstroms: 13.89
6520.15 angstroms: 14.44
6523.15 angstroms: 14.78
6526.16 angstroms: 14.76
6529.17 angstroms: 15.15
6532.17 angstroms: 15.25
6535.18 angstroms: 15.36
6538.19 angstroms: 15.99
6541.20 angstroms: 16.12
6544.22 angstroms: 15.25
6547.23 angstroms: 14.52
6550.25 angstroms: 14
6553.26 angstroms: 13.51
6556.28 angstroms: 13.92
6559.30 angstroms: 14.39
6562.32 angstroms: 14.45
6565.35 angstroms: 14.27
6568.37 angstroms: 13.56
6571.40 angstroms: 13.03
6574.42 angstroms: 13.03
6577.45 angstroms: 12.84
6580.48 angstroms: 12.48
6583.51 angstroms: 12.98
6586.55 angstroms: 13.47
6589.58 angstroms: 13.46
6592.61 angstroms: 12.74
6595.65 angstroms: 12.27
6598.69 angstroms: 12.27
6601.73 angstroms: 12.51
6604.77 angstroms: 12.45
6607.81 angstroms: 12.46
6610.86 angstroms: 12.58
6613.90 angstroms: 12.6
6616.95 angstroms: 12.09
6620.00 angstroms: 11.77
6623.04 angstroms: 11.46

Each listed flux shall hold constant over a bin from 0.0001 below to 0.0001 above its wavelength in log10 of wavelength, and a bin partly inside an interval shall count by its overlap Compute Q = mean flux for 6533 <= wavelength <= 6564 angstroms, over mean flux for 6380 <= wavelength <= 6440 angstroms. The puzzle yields 1.4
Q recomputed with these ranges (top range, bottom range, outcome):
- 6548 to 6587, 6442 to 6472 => 1.08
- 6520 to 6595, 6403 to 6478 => 1.18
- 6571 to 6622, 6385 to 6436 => 1.20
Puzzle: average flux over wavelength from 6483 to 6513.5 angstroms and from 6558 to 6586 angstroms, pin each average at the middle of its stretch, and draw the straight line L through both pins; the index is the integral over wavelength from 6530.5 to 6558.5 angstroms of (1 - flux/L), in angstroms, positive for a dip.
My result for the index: -3.26 angstroms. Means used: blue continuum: 13.1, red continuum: 13.4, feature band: 14.9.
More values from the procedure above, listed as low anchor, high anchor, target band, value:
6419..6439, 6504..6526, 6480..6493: 0.4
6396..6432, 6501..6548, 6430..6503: 1.2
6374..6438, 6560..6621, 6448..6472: -3.3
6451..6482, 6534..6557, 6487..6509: 1.0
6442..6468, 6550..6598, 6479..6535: -3.9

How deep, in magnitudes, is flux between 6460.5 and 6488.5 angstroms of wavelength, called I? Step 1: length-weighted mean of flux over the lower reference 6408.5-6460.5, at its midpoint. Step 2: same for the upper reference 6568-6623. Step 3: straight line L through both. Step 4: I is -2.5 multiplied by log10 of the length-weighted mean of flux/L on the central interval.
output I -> -0.10 mag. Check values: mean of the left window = 11.6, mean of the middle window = 13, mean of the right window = 12.6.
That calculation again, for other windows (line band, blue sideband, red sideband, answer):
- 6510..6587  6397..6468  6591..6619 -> -0.17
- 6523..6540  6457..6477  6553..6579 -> -0.14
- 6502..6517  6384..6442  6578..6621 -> -0.18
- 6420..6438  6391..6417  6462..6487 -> 0.03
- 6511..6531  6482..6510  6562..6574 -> -0.09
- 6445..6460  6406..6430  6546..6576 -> -0.04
